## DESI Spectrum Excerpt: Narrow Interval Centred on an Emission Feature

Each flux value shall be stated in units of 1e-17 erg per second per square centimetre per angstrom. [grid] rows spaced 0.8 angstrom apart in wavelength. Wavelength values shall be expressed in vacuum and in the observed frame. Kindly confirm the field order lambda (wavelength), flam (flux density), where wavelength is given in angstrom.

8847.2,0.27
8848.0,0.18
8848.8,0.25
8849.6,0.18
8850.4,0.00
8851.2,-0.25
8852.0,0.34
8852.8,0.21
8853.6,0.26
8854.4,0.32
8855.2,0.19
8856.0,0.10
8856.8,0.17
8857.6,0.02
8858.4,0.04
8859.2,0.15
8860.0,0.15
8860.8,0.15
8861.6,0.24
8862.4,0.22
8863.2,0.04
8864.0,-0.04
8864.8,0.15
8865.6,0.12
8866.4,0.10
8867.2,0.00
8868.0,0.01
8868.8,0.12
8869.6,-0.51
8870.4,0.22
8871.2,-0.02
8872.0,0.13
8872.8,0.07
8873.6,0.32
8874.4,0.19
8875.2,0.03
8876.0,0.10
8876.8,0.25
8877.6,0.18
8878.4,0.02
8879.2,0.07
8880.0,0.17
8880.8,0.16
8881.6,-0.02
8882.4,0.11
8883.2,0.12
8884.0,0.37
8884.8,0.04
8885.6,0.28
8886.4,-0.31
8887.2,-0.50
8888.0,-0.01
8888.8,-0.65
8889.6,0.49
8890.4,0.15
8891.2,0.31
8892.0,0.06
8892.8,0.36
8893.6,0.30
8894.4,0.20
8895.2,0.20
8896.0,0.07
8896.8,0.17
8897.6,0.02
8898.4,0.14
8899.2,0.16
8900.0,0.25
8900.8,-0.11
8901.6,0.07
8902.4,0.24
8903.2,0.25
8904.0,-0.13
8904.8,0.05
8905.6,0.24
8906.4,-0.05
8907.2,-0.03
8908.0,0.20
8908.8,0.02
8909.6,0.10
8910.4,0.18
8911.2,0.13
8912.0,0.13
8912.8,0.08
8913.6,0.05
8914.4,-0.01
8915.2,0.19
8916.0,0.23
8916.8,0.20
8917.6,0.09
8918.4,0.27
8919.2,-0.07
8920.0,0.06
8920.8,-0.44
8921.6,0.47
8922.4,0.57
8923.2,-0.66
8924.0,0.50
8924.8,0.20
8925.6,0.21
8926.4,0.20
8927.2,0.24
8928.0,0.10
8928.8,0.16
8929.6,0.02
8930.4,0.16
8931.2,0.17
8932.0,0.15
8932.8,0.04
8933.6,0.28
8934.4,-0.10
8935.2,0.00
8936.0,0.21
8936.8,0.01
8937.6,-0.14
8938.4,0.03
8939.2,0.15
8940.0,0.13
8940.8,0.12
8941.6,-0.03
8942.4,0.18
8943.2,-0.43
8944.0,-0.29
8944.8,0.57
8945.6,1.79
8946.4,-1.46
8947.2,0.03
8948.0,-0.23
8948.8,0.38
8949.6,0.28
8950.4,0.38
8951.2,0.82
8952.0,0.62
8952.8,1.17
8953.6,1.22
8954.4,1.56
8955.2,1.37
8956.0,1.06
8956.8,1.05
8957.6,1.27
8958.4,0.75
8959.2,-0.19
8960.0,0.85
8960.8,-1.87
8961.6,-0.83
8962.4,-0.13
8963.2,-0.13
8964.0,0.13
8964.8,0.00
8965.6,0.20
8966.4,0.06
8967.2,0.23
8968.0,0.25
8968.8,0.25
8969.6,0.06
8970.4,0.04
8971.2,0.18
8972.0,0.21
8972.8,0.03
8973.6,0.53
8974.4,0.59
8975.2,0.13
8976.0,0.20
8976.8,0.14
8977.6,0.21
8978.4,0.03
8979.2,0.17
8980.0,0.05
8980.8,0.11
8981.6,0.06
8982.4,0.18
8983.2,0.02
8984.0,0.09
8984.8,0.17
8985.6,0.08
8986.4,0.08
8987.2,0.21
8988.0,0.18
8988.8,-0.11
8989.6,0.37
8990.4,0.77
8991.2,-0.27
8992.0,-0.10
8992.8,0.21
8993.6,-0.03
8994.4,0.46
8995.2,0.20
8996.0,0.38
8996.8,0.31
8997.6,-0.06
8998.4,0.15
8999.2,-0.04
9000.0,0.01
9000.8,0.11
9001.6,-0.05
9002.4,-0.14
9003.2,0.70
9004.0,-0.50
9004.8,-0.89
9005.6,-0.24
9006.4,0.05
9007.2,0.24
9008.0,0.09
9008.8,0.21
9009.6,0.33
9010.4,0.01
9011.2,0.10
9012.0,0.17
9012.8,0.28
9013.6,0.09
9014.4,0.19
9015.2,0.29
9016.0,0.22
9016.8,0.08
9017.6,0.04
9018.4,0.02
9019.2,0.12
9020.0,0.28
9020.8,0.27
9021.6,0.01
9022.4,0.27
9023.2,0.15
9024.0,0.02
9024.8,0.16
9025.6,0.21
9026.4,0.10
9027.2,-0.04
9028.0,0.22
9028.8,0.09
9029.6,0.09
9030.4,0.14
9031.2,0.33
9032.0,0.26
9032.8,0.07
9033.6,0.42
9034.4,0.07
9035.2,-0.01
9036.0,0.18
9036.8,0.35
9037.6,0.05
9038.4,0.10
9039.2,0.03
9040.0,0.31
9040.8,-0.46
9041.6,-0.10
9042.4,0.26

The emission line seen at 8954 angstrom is H-beta 4861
